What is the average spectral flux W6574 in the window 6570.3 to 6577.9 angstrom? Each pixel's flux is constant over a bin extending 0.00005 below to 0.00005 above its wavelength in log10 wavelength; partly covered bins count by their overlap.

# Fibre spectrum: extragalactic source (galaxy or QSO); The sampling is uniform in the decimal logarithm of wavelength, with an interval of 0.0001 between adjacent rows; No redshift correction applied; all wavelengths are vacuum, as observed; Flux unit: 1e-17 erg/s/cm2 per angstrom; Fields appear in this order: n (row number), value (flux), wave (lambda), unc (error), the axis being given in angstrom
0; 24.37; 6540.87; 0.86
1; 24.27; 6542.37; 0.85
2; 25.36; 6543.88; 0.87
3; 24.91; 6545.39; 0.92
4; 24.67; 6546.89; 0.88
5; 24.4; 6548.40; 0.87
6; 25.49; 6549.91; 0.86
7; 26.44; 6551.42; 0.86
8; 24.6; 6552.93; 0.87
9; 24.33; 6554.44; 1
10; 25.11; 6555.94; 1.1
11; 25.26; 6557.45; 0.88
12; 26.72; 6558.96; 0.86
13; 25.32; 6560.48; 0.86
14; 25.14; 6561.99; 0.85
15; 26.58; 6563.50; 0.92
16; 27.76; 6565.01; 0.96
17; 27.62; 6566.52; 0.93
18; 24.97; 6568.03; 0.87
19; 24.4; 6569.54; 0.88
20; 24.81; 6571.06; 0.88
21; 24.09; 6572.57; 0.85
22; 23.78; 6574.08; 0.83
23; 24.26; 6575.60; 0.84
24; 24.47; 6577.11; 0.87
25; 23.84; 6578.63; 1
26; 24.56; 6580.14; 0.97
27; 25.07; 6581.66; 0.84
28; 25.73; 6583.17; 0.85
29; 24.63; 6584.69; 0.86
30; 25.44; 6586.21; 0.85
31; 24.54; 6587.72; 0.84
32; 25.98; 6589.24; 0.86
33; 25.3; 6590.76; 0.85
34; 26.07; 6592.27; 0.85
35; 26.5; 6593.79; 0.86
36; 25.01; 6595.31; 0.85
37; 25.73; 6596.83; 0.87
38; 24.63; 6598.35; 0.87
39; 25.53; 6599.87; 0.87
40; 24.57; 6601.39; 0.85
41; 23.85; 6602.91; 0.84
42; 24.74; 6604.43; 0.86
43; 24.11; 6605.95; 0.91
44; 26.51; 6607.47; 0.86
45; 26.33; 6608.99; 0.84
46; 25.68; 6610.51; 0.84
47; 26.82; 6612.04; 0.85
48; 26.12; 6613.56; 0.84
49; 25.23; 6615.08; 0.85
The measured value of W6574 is 24.3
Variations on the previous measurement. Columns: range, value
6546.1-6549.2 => 24.6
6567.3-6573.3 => 24.6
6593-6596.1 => 25.7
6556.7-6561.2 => 25.7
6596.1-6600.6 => 25.3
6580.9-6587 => 25.2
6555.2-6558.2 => 25.2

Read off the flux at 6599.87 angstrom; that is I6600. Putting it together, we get 25.53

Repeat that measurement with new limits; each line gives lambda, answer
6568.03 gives 24.97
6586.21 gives 25.44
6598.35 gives 24.63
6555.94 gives 25.11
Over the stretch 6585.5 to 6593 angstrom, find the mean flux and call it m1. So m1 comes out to 25.5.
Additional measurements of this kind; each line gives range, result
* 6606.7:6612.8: 26.3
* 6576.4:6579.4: 24.1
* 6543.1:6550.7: 25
